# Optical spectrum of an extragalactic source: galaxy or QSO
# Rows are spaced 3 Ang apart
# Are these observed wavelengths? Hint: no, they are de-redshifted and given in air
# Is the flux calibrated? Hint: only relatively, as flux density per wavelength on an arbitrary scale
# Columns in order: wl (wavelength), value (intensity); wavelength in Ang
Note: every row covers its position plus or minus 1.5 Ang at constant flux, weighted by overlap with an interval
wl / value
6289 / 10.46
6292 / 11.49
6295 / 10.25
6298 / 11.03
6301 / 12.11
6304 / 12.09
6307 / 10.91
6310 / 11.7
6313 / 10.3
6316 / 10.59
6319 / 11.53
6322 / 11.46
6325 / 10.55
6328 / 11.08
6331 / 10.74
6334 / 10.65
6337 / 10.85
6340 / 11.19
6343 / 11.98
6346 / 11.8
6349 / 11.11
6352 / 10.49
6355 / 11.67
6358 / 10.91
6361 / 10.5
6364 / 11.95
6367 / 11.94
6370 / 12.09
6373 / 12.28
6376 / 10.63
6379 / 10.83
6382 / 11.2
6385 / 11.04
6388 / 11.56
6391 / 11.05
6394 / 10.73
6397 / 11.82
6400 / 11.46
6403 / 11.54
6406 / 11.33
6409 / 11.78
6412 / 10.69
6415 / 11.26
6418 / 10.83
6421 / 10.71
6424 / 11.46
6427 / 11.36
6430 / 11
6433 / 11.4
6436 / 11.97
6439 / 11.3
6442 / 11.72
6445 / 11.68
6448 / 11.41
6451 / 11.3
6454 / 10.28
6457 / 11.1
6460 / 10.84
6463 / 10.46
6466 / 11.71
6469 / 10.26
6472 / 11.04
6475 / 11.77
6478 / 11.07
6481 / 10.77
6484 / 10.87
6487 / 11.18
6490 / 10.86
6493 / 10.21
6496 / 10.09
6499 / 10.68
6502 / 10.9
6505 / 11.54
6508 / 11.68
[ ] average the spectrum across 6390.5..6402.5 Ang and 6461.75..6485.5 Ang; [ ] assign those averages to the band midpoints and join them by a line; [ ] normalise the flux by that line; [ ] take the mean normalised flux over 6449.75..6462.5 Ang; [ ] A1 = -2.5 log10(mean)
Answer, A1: 0.02 mag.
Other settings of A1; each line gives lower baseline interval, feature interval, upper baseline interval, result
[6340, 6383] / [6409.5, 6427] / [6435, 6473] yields 0.02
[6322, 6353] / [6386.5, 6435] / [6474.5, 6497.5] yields -0.03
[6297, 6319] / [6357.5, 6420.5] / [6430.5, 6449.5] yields 0.01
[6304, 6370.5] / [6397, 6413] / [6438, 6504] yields -0.03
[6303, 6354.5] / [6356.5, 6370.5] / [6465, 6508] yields -0.03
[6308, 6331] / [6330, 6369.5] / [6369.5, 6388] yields -0.01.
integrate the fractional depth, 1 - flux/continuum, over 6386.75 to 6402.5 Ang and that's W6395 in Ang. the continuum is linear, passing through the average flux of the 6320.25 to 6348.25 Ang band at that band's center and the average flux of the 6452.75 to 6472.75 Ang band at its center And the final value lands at -0.5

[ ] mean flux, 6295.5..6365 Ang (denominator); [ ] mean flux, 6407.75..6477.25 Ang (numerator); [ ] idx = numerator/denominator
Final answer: 1.0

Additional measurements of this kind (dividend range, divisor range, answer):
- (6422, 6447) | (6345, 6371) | 1.01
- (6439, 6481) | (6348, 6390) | 0.98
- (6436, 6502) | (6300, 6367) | 0.98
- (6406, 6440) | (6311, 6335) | 1.03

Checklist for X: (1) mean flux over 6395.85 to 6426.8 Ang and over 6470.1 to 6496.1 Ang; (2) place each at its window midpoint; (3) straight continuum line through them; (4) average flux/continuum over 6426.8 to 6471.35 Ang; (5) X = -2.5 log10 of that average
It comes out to -0.01 mag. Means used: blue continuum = 11.3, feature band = 11.2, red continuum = 10.9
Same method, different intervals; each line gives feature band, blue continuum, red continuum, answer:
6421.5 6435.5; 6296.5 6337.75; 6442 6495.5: -0.03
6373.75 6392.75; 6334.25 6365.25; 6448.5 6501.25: 0.00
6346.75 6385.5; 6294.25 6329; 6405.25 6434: -0.01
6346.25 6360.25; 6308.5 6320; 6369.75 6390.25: 0.01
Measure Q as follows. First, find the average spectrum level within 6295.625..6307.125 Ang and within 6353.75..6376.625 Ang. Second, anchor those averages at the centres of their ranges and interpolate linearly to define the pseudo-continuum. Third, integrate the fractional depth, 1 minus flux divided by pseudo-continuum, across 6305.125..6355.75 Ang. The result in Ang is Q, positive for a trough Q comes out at 1.9 Ang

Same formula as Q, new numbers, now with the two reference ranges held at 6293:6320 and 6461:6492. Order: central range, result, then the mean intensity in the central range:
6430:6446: -0.8 Ang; 11.6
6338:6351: -0.4 Ang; 11.5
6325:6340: 0.4 Ang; 10.8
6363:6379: -0.8 Ang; 11.7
